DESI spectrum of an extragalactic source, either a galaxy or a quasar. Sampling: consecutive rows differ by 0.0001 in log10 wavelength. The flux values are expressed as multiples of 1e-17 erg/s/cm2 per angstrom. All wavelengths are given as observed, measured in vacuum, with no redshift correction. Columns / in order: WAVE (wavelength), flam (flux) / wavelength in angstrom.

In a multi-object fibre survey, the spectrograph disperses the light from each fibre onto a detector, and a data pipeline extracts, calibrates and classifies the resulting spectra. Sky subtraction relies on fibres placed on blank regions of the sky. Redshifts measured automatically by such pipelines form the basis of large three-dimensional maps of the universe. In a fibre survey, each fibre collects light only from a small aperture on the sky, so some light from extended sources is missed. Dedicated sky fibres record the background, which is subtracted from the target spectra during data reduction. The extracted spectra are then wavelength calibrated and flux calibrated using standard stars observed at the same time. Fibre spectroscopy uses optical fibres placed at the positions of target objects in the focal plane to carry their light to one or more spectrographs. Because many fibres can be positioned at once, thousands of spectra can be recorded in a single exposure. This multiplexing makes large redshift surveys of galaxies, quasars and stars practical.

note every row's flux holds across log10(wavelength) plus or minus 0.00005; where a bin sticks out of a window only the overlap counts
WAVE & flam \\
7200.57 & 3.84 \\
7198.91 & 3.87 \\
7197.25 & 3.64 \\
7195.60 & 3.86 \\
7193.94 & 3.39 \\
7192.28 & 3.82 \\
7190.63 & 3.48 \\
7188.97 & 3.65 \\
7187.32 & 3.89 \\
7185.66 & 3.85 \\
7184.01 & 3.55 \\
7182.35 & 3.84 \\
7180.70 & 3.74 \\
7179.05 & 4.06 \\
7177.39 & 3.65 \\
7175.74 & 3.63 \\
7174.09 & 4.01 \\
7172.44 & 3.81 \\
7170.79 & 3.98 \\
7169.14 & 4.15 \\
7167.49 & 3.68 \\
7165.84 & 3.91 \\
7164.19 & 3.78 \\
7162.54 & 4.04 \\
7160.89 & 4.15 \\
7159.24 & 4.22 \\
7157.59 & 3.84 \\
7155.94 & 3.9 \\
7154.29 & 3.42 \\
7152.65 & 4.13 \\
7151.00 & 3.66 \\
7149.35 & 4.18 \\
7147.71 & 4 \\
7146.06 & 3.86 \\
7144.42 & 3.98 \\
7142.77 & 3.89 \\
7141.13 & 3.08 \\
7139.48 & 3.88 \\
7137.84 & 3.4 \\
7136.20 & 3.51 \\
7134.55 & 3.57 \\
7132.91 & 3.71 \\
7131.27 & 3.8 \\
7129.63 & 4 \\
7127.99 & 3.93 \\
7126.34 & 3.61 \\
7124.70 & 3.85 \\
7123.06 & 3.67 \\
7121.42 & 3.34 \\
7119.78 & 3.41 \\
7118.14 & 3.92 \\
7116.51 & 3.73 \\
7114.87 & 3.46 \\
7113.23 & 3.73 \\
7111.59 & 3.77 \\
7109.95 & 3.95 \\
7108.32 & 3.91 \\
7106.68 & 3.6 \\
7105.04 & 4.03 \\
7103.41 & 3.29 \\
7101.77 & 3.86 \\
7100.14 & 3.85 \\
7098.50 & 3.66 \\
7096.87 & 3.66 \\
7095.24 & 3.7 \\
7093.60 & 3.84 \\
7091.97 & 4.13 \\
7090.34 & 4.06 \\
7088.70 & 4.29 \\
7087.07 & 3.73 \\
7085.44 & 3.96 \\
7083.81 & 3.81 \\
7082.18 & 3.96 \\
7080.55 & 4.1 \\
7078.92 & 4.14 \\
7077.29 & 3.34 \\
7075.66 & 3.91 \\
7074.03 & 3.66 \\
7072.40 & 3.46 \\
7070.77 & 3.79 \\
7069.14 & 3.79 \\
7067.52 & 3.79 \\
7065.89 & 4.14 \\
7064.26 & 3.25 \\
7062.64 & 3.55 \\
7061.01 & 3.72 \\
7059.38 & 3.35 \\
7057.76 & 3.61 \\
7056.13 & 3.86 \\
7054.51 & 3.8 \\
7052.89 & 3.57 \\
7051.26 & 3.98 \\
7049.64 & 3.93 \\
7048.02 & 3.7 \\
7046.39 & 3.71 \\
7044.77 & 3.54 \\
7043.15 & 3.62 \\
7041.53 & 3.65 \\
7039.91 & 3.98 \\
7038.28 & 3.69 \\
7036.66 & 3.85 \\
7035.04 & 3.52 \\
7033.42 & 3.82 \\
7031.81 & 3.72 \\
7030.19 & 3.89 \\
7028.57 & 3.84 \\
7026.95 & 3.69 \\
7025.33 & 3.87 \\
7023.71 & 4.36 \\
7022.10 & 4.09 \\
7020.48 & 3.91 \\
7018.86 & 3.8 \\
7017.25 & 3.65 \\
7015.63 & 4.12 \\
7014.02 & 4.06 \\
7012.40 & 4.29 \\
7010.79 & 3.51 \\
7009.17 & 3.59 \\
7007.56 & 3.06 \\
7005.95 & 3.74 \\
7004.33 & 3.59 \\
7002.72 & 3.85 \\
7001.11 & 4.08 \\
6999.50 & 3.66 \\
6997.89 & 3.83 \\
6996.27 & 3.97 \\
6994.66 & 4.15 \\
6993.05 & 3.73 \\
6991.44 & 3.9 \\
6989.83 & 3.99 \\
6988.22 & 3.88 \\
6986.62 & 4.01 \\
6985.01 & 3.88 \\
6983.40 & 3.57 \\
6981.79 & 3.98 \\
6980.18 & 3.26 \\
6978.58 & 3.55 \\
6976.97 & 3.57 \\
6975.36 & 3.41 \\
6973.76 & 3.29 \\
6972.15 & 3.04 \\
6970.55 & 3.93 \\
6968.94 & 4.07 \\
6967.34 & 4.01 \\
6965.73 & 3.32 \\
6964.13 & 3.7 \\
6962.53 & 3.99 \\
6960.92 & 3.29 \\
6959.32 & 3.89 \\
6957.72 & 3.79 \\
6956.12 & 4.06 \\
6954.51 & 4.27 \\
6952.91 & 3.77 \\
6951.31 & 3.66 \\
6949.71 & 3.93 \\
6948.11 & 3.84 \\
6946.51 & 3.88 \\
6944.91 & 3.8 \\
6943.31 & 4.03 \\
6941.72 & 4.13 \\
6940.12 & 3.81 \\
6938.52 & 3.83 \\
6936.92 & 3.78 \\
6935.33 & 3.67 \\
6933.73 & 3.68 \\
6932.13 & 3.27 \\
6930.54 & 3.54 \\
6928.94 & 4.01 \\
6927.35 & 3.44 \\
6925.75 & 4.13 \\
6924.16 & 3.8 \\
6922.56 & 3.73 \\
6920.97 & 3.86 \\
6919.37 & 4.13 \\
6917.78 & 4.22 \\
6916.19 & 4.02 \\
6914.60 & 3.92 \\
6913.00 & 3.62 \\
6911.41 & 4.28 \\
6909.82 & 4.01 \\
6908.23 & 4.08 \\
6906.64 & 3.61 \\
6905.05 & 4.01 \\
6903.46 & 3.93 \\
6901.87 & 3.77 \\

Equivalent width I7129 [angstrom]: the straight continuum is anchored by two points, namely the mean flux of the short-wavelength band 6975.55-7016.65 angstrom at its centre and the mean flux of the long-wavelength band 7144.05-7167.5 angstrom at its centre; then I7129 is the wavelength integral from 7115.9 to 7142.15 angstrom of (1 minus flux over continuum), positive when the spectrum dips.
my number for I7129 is 1.7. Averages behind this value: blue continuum 3.79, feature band 3.65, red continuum 3.92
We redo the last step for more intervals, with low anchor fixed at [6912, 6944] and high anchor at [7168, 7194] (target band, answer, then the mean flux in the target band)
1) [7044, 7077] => 0.97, 3.7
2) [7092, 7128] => 0.78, 3.72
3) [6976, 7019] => 0.40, 3.79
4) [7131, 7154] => 0.28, 3.75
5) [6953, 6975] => 0.52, 3.74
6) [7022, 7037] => -0.15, 3.86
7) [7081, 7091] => -0.43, 3.97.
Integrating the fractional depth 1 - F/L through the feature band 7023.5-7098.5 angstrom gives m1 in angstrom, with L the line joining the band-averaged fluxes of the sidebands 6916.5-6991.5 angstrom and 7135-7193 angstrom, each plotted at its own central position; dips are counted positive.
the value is 0.3 angstrom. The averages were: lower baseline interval 3.78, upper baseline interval 3.82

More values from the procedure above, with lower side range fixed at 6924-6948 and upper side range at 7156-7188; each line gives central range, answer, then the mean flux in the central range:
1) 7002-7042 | 0.2 angstrom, 3.81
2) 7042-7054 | 0.4 angstrom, 3.72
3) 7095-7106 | 0.4 angstrom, 3.72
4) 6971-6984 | 1.1 angstrom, 3.47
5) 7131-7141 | 0.7 angstrom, 3.6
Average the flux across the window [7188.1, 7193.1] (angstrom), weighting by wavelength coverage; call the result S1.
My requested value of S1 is 3.66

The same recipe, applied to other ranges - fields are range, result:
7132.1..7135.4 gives 3.63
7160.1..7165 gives 3.99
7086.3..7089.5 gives 4.02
